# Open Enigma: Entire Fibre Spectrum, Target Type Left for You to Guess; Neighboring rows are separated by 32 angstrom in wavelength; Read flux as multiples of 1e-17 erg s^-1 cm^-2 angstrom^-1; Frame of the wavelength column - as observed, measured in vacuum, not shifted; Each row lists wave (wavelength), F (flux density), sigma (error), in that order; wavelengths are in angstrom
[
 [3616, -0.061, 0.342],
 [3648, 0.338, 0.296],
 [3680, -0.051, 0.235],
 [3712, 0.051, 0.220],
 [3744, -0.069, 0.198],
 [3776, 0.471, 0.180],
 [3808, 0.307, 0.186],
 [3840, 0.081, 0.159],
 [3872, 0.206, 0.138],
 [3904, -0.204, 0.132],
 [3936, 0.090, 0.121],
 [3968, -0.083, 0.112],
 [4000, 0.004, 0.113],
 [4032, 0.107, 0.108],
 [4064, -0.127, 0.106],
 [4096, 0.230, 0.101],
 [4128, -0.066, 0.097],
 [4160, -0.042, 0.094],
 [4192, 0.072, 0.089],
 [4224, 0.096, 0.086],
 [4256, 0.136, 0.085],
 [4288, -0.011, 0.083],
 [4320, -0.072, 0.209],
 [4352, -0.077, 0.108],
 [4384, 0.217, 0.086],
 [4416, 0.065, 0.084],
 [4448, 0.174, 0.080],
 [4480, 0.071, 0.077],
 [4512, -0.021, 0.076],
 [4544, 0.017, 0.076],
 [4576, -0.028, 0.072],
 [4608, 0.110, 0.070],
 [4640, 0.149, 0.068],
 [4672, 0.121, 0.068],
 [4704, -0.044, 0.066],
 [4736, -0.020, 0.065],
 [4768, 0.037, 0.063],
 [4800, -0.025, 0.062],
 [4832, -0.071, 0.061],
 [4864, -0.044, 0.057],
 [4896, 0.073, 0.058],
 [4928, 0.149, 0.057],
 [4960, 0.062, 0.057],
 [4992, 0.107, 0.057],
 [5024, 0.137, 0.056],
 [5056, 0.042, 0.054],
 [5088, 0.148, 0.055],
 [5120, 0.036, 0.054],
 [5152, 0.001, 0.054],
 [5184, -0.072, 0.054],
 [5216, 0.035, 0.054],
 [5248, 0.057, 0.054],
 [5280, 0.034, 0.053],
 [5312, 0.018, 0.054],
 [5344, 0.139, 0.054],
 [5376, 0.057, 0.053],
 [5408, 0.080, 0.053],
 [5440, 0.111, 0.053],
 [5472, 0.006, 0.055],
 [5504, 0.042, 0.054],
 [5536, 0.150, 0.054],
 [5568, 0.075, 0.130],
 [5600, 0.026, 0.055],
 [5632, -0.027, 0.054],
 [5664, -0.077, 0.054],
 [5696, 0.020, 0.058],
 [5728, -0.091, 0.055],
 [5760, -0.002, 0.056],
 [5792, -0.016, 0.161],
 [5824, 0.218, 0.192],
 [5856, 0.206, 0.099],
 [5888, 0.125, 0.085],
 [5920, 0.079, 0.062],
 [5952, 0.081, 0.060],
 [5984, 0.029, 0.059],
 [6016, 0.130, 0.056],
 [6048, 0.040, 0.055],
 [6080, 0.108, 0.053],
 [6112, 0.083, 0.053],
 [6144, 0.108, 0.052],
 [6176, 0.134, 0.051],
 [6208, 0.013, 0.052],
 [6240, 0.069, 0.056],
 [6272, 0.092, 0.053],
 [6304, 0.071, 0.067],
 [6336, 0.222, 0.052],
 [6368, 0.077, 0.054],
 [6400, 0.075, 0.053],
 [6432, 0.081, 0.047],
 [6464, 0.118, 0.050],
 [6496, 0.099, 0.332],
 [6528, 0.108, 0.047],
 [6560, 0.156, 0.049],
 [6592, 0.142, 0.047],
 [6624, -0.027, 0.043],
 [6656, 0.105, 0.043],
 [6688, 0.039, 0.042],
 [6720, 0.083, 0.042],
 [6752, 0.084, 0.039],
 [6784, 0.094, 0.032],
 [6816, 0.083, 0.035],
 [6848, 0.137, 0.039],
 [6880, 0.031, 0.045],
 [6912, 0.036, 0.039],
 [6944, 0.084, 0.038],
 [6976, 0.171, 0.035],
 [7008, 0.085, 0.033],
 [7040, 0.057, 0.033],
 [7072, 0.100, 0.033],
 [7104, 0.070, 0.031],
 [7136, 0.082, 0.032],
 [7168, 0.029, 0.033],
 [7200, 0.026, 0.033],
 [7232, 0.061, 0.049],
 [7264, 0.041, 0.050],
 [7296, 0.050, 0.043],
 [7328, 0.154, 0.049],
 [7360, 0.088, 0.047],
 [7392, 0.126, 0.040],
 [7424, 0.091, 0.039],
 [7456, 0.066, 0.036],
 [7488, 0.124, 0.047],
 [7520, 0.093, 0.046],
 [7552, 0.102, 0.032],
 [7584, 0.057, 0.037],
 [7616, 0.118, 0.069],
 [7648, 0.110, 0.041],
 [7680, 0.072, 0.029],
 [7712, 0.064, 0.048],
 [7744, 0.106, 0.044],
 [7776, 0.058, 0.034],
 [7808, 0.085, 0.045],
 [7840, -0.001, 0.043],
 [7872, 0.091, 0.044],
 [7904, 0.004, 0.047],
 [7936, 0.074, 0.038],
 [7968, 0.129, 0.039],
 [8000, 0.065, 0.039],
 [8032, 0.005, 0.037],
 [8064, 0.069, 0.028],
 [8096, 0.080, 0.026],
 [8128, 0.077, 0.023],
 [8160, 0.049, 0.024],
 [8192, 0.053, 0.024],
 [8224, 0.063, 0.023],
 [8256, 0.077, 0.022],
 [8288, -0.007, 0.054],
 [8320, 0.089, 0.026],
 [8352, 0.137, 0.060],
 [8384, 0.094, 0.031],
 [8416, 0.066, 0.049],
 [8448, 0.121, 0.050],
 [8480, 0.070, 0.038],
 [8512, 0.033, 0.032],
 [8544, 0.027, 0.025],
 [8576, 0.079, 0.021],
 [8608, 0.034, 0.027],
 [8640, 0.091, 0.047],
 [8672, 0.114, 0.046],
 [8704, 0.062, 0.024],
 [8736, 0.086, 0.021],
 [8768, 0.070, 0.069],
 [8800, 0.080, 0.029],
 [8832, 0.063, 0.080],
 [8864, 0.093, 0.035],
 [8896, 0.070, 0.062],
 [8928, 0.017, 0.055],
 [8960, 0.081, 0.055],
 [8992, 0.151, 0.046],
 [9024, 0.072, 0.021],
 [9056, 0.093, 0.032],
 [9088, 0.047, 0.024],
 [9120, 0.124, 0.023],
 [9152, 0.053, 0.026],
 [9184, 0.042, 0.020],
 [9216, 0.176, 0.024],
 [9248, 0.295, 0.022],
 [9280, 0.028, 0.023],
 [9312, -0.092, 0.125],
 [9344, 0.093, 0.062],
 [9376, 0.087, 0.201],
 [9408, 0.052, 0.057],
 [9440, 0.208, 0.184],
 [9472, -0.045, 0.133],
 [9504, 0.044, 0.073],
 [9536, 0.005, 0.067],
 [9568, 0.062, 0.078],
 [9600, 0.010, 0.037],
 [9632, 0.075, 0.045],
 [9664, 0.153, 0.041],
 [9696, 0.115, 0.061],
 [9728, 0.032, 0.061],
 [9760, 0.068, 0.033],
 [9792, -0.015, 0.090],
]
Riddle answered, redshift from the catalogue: 1.48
